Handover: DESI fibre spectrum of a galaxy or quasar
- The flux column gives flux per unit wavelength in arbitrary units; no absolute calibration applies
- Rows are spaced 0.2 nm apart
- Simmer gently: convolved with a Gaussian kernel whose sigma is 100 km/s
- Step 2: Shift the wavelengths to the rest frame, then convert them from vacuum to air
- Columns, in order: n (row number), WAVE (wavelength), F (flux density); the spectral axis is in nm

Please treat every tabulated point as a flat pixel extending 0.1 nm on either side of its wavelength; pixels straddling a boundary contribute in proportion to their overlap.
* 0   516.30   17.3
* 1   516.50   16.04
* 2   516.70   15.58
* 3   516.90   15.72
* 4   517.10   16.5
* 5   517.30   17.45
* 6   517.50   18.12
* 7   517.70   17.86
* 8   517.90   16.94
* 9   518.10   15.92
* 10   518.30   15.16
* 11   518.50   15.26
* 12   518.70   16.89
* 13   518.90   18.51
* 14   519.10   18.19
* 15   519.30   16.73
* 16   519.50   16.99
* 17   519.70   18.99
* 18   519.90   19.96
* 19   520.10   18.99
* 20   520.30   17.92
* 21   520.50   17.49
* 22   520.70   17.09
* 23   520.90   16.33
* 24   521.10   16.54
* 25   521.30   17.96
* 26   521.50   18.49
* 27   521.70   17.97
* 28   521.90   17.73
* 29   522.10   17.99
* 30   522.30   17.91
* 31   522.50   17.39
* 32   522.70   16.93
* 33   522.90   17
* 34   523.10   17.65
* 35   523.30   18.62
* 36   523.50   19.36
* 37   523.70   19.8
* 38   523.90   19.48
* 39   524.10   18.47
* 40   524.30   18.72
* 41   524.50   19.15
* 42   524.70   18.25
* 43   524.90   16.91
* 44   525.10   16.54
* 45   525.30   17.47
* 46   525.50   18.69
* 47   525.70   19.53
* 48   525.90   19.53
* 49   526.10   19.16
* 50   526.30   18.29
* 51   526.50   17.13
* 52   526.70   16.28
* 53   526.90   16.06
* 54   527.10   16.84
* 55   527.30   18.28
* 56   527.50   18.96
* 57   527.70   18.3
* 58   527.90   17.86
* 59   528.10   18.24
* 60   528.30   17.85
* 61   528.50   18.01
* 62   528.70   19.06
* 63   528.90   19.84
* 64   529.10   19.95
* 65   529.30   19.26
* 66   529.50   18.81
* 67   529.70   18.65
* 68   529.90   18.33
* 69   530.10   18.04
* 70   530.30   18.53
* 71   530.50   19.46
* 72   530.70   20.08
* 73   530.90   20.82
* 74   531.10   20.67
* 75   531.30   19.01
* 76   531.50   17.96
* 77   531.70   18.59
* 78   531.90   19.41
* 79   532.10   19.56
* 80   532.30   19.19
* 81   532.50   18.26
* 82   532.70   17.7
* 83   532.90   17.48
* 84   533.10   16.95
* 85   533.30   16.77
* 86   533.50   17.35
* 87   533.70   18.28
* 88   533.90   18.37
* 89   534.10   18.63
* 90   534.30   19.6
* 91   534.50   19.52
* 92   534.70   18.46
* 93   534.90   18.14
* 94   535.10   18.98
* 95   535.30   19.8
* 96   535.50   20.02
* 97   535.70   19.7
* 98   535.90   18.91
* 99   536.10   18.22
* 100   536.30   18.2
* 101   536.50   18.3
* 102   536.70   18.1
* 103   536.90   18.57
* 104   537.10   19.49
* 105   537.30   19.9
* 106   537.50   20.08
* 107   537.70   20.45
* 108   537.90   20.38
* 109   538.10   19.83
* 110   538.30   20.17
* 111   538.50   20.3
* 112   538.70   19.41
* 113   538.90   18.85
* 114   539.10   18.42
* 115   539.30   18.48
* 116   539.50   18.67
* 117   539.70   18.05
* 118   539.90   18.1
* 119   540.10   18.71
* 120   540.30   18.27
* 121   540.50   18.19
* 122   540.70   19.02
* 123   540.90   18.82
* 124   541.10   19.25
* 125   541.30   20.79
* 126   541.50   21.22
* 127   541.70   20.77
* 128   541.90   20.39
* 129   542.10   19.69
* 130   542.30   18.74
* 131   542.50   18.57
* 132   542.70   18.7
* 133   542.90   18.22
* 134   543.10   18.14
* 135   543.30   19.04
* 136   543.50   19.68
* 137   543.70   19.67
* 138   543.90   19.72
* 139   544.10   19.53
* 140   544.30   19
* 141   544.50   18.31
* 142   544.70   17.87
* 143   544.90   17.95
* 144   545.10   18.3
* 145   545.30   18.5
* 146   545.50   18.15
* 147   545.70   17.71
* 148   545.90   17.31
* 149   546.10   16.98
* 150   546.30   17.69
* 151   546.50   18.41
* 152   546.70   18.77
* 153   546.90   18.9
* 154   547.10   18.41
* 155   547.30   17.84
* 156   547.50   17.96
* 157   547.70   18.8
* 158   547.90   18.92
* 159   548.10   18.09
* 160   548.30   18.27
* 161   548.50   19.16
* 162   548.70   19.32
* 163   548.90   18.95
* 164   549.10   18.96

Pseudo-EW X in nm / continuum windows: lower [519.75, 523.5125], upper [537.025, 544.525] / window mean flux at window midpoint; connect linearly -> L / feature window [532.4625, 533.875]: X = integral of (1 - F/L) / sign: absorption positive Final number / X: 0.09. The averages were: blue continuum 17.8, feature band 17.6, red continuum 19.3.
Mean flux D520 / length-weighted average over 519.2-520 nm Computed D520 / 18.2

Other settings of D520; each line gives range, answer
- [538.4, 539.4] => 19.1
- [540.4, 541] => 18.7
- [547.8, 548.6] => 18.6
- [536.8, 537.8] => 19.7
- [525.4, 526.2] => 19.2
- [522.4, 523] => 17.1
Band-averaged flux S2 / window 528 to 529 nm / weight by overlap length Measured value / 18.6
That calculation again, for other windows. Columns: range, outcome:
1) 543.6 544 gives 19.7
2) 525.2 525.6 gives 18.1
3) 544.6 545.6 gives 18.2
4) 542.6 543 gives 18.5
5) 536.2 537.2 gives 18.5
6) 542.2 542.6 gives 18.7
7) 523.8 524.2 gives 19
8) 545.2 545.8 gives 18.1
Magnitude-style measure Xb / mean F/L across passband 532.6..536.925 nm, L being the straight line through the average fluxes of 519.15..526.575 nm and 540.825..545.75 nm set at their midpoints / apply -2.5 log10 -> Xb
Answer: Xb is 0.01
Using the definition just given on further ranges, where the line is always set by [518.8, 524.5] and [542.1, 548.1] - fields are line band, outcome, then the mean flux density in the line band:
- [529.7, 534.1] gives -0.02 mag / 18.6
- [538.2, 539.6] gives -0.05 mag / 19.2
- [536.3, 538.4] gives -0.06 mag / 19.5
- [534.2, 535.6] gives -0.05 mag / 19.2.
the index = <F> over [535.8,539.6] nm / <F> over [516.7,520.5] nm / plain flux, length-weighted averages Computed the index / 1.1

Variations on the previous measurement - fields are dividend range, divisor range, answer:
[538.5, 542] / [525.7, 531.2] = 1.03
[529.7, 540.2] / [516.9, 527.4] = 1.07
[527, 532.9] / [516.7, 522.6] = 1.08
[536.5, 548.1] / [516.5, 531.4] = 1.05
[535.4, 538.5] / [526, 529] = 1.08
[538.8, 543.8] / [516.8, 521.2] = 1.10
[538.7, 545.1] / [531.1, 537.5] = 1.02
